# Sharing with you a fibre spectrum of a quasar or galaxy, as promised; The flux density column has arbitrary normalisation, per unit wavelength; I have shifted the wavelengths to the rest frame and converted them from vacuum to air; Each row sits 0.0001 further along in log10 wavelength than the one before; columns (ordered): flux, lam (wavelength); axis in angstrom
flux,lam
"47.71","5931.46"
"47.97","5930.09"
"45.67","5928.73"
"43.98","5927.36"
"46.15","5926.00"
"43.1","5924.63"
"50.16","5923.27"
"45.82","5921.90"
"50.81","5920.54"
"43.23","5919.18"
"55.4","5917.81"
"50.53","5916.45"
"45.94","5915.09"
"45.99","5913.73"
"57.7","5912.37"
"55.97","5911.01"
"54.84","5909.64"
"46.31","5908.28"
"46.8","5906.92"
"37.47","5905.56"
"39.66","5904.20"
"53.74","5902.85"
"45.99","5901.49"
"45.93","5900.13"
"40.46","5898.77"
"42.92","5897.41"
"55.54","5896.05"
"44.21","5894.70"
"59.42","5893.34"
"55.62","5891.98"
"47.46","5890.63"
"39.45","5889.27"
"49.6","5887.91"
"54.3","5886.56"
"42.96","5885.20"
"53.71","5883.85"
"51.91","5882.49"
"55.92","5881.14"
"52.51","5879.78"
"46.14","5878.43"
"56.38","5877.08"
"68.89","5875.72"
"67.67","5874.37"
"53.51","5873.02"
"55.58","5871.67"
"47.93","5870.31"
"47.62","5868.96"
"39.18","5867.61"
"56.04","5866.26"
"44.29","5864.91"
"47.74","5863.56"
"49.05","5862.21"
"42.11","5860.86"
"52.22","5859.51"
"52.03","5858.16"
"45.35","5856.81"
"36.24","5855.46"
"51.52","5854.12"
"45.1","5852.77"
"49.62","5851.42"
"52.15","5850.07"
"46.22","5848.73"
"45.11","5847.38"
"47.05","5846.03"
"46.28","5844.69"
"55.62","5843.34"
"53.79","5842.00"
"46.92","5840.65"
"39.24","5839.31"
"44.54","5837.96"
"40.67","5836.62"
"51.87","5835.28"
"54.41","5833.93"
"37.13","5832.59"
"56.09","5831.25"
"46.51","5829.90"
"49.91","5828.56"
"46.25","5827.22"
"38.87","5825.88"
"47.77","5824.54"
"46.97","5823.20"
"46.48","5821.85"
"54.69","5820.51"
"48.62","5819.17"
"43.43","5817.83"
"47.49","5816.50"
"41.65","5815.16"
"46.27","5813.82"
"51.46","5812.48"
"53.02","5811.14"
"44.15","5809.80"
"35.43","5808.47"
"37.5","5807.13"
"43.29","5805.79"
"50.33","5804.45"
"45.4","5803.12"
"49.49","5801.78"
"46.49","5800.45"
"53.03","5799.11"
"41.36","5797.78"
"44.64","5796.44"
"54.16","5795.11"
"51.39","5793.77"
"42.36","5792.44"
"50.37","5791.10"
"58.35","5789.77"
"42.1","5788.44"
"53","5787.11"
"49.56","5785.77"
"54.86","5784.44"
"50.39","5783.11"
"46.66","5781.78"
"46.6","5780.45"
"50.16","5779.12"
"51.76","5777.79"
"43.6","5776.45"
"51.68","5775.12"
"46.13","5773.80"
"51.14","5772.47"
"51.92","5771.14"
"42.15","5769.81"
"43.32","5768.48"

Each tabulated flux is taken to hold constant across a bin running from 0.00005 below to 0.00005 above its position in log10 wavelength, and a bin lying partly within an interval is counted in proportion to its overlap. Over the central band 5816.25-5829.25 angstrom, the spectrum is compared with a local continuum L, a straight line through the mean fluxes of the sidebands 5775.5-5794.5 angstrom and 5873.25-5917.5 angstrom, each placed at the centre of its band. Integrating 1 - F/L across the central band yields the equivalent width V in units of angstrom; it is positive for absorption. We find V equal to 0.7 angstrom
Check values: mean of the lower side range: 49.4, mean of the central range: 47.1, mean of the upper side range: 50.4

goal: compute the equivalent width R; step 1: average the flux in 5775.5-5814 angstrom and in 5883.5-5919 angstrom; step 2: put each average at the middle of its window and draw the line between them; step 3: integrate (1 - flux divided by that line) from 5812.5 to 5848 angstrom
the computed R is 0.72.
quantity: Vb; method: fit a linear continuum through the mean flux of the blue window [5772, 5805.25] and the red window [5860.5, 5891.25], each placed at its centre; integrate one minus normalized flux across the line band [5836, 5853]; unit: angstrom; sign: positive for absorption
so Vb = 1.0 angstrom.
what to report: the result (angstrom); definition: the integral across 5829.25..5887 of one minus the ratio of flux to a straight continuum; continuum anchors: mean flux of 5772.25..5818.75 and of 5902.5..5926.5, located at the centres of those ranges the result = -1.84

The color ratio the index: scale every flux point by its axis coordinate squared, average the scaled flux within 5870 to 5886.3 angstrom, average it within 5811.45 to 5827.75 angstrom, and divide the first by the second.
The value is 1.19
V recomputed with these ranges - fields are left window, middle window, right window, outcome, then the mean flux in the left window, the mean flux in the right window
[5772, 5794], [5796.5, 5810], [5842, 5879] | 1.33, 49.4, 50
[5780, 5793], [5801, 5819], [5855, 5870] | 1.21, 49.5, 46.7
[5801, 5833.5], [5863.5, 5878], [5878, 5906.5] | -1.68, 46.2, 48.3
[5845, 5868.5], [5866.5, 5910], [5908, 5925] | -1.32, 47.1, 49.9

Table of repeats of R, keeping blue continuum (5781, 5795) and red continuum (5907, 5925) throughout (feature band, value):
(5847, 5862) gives 0.81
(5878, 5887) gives -0.24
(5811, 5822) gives 0.44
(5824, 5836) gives 0.56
